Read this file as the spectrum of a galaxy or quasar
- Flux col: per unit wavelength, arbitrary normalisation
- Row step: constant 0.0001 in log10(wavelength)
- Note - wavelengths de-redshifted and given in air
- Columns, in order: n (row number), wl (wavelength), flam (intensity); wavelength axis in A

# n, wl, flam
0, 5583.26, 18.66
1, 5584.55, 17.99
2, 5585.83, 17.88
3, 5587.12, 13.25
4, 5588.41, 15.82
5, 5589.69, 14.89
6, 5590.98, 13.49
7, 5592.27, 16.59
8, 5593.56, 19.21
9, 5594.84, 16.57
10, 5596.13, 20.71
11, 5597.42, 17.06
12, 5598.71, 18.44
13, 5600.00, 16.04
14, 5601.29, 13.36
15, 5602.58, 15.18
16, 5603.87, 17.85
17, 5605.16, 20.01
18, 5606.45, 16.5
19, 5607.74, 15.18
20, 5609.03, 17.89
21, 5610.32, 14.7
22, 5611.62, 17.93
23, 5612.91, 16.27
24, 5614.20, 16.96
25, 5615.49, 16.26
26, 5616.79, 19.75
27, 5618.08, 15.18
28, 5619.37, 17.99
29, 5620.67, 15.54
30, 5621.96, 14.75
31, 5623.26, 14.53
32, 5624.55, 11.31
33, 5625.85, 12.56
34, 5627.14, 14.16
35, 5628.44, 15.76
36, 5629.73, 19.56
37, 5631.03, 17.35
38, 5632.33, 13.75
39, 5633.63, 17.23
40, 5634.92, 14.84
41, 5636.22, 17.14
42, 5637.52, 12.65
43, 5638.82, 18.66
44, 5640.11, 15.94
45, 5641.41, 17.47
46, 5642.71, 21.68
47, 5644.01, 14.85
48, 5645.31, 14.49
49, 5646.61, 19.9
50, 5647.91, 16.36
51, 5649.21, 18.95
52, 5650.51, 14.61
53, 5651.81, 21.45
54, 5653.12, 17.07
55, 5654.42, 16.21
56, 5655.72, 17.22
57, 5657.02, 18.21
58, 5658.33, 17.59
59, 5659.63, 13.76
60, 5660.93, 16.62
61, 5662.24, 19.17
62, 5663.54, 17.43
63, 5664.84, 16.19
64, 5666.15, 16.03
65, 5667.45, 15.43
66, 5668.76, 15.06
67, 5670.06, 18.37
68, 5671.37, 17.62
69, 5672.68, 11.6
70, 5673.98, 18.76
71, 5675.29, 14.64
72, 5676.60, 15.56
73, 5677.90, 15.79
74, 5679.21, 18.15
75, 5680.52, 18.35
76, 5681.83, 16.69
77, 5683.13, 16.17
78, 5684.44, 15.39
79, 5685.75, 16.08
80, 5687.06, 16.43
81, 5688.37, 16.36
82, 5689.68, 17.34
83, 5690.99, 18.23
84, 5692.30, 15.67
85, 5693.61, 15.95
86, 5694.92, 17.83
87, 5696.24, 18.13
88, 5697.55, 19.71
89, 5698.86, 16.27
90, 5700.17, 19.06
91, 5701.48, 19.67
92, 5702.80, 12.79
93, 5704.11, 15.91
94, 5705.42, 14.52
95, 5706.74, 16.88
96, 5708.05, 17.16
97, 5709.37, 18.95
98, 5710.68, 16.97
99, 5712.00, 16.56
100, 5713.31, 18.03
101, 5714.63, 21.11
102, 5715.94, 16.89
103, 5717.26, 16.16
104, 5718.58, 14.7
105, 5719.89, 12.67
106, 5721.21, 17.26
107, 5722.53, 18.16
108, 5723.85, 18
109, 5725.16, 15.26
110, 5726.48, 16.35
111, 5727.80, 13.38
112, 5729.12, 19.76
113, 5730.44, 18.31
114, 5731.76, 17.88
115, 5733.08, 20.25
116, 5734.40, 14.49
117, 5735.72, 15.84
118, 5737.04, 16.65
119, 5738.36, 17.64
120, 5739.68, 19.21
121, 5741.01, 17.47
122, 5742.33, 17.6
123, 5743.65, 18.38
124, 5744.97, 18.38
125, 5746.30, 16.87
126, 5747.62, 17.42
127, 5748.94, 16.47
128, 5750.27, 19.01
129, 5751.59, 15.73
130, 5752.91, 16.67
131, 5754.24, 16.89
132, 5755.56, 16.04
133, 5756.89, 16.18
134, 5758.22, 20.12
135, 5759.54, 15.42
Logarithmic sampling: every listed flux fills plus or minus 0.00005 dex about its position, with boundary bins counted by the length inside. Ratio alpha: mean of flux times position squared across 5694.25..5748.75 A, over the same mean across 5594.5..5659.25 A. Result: 1.1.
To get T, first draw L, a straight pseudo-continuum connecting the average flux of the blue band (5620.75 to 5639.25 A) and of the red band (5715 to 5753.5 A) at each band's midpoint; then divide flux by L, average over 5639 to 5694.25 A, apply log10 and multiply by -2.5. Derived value -0.06 mag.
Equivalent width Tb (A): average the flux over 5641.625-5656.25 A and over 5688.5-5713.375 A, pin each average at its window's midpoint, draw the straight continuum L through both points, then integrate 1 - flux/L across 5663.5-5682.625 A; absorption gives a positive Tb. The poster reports 1.1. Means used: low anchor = 17.5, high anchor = 17.1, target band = 16.3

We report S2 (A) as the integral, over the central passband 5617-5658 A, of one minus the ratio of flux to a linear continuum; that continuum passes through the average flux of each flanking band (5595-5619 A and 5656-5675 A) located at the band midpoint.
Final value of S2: 0.8 A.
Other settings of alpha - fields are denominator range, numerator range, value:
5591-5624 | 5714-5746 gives 1.07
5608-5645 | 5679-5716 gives 1.09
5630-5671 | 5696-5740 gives 1.04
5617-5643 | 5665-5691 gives 1.05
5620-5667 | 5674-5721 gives 1.04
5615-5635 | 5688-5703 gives 1.14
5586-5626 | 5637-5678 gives 1.05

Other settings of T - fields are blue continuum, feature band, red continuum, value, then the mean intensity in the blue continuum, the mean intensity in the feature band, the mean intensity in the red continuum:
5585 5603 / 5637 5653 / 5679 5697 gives -0.040 mag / 16.4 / 17.3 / 16.9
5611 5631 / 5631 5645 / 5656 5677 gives -0.020 mag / 15.9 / 16.4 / 16.4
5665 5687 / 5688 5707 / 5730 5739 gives -0.023 mag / 16.2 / 17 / 17.3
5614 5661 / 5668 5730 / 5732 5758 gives 0.012 mag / 16.4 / 16.7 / 17.3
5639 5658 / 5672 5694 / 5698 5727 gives 0.053 mag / 17.5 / 16.3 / 16.8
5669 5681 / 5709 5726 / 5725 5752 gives 0.005 mag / 16.5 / 16.9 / 17.3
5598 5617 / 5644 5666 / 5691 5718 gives -0.008 mag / 16.8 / 17.1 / 17.2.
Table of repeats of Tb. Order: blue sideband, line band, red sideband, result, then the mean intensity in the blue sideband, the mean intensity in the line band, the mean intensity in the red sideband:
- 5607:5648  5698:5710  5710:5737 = -0.06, 16.2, 16.8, 16.9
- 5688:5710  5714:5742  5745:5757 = -0.05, 17.1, 17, 16.9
